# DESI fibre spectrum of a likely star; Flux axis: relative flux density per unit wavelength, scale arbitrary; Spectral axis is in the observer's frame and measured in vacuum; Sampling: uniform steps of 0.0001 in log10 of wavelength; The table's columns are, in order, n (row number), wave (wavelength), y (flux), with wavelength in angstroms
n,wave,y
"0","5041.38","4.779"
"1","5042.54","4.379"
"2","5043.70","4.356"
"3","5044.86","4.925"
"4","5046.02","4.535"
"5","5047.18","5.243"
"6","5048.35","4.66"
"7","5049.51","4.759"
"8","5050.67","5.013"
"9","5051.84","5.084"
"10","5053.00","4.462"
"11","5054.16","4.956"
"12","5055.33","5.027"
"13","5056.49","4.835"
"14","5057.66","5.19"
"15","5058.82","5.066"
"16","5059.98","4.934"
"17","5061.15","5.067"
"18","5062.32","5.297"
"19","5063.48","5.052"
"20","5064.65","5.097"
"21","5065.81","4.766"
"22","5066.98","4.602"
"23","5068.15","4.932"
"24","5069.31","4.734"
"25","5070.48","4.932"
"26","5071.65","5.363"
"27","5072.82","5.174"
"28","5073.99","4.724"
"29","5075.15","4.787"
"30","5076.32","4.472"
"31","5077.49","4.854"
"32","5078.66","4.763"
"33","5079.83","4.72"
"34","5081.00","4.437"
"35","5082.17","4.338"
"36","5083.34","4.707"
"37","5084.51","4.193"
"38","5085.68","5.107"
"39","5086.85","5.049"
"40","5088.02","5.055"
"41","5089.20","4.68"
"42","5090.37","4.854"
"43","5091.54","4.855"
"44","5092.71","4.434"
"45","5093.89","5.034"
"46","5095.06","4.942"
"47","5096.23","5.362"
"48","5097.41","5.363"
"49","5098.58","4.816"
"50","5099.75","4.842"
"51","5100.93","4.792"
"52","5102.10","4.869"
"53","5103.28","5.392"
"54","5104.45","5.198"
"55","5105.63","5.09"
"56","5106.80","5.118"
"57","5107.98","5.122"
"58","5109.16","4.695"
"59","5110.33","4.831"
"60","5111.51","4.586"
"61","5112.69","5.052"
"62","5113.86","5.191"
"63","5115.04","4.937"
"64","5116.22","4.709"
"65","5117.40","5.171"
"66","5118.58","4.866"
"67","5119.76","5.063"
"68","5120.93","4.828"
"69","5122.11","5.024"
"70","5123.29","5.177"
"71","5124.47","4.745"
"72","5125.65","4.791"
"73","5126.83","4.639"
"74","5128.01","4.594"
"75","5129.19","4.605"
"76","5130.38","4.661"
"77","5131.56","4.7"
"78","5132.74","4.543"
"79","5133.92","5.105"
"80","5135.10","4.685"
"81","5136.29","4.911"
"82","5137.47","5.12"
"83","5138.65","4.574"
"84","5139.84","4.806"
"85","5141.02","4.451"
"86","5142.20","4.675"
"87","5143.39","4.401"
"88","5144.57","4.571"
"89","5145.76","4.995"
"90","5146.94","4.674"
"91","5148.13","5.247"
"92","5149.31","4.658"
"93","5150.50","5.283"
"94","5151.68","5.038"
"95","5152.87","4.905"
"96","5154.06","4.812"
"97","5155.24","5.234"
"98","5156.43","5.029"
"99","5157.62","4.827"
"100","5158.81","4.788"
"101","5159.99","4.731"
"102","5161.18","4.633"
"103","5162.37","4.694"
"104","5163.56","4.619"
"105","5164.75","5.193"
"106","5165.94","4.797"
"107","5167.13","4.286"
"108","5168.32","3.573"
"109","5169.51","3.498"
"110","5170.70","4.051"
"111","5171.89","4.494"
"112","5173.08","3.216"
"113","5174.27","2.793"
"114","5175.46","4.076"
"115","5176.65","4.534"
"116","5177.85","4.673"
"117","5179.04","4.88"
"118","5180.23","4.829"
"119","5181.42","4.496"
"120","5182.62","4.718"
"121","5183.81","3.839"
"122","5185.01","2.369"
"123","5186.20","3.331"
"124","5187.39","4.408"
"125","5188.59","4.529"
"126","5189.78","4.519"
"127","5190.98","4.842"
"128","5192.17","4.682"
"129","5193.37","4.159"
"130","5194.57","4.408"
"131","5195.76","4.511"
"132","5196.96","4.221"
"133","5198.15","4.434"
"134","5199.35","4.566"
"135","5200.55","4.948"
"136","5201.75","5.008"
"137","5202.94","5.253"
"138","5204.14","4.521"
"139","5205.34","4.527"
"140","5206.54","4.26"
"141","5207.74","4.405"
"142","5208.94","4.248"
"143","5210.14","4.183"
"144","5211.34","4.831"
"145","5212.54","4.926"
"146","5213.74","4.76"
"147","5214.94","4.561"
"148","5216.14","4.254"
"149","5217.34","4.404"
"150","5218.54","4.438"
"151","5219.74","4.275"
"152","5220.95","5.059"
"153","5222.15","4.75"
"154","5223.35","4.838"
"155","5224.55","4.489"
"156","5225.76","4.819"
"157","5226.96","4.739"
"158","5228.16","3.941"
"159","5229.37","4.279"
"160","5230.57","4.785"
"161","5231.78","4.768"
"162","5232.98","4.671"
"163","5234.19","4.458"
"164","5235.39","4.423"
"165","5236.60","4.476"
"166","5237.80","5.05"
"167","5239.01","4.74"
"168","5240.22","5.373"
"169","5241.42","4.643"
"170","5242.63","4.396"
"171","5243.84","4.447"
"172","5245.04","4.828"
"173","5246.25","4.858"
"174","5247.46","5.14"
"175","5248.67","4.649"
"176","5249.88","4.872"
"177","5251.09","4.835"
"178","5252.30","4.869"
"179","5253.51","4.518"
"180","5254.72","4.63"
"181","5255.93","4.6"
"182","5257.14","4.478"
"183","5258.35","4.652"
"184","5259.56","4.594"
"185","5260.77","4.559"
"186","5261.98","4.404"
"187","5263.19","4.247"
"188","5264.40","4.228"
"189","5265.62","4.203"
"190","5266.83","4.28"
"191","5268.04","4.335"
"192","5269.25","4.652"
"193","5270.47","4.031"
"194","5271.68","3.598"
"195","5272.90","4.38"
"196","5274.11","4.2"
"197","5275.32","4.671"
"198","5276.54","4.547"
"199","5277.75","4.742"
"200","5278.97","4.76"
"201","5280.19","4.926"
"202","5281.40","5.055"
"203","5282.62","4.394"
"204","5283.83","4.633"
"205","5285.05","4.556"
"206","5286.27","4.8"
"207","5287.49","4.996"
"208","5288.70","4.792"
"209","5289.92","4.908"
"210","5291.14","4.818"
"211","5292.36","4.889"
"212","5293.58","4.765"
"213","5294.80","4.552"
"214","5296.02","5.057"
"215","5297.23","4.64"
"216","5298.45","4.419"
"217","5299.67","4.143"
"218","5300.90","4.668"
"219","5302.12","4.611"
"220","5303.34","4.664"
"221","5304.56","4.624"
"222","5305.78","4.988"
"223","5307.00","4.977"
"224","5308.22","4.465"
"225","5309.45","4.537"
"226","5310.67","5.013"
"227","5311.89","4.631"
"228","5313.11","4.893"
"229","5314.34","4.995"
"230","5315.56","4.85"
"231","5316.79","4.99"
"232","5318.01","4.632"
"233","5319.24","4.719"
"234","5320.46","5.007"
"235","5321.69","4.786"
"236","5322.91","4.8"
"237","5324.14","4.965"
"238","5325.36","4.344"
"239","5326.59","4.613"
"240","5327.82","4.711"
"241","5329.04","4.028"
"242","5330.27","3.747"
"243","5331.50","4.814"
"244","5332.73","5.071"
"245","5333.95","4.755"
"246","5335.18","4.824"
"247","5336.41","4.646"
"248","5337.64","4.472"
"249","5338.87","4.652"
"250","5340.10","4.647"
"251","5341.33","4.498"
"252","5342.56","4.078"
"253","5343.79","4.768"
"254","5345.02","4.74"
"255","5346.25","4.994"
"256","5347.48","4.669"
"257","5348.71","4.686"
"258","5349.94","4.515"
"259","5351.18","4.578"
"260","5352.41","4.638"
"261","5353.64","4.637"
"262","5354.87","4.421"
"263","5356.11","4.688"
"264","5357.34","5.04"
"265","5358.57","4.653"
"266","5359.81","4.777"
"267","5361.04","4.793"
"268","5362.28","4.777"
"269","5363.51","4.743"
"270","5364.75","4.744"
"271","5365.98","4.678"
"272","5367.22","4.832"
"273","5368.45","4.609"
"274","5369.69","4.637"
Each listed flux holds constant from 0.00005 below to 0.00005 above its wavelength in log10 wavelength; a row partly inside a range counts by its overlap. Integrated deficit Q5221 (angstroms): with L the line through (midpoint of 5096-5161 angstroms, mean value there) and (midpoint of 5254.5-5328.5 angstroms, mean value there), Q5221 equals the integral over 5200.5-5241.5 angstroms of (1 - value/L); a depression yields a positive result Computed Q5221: 0.99 angstroms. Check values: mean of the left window 4.88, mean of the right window 4.63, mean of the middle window 4.63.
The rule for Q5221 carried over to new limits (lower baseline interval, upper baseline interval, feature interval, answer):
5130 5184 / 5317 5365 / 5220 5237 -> 0.1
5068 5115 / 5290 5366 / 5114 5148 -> 0.4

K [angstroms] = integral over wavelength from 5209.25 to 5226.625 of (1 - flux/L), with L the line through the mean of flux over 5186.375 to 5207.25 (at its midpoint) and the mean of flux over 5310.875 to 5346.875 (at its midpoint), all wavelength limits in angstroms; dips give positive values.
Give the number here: -0.1 angstroms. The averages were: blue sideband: 4.55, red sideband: 4.68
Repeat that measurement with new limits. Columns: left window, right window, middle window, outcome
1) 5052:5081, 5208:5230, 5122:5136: -0.03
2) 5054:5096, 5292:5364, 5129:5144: 0.33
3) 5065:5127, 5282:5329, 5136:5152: 0.13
